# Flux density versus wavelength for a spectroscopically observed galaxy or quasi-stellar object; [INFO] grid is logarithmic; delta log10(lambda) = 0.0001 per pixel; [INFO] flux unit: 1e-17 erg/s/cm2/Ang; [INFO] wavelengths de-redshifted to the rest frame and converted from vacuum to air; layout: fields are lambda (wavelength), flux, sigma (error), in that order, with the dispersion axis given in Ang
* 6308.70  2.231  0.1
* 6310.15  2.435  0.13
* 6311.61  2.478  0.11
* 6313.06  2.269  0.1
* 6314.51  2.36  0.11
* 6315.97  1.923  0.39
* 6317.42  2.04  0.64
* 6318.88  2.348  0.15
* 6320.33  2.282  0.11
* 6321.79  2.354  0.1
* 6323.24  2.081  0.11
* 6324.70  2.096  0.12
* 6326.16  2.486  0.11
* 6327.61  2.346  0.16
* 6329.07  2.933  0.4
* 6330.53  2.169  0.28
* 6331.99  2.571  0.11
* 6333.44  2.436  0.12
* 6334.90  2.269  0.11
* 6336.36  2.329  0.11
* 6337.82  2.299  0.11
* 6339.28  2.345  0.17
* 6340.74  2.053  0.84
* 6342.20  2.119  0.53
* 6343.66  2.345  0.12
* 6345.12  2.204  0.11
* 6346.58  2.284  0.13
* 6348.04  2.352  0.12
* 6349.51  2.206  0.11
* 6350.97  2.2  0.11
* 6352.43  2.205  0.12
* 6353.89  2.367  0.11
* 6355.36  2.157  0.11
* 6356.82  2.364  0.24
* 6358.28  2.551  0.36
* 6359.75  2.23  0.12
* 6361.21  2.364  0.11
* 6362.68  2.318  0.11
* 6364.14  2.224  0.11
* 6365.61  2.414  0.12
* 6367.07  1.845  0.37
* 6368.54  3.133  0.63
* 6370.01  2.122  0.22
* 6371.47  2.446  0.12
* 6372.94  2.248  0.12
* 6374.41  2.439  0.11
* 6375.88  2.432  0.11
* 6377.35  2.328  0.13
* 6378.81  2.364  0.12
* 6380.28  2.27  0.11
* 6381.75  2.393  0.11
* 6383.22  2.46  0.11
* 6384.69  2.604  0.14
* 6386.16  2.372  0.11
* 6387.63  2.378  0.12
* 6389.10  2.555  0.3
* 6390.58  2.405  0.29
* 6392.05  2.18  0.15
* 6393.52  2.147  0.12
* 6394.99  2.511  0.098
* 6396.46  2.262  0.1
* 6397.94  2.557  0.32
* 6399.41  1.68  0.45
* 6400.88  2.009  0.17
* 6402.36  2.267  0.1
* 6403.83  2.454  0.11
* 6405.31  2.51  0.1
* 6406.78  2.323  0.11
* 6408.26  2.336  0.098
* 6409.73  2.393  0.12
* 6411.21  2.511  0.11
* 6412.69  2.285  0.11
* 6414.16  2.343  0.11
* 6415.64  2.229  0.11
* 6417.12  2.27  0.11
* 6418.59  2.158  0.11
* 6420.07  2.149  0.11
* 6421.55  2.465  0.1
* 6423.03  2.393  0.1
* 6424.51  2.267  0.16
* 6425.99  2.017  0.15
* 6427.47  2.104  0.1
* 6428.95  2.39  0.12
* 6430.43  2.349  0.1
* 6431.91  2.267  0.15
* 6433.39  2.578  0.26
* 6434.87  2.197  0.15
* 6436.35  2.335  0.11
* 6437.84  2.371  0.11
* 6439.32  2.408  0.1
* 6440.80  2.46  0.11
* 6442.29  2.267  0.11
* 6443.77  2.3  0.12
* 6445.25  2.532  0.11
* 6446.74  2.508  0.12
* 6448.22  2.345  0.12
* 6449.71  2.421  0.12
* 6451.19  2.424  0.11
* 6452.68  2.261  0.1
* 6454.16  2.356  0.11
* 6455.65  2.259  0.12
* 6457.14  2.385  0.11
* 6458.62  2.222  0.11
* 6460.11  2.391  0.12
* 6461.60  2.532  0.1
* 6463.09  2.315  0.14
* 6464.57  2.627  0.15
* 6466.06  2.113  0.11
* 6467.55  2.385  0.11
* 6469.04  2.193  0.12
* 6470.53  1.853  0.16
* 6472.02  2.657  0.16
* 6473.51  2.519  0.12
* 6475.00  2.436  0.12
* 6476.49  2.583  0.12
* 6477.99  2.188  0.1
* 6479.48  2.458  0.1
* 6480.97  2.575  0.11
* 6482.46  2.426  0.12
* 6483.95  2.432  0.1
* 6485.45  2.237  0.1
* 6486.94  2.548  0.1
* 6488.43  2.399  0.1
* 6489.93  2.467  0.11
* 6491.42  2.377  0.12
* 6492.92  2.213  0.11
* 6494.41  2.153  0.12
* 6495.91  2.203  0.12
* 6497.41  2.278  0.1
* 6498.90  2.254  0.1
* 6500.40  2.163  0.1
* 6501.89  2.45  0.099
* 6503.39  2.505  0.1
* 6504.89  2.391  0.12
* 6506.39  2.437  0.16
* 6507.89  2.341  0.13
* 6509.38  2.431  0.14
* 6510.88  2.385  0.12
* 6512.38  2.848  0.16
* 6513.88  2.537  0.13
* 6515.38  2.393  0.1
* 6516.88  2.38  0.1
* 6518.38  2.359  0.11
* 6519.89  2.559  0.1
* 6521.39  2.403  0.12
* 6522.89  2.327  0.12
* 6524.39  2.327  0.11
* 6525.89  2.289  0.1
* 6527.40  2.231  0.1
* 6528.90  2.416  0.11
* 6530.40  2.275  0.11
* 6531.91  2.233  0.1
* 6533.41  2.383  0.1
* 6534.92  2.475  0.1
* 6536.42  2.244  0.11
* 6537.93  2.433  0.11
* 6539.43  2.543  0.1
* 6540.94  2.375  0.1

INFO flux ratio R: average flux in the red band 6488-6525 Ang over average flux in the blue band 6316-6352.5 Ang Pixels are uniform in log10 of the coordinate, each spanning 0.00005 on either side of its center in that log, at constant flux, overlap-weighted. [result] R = 1.0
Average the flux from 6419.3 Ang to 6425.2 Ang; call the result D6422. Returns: 2.32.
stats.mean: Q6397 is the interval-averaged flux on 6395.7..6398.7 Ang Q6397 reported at 2.4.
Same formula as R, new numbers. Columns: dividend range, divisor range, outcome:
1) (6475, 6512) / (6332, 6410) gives 1.02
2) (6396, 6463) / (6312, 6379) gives 1.01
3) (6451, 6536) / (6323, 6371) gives 1.02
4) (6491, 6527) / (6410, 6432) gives 1.04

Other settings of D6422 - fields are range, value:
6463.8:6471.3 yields 2.24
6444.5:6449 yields 2.46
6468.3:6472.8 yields 2.24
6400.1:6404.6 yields 2.24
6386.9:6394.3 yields 2.33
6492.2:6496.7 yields 2.19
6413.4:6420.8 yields 2.23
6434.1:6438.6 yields 2.3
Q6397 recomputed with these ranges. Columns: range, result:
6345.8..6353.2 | 2.25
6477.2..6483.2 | 2.41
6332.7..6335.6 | 2.36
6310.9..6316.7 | 2.26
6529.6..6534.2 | 2.3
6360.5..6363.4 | 2.34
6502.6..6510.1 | 2.42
